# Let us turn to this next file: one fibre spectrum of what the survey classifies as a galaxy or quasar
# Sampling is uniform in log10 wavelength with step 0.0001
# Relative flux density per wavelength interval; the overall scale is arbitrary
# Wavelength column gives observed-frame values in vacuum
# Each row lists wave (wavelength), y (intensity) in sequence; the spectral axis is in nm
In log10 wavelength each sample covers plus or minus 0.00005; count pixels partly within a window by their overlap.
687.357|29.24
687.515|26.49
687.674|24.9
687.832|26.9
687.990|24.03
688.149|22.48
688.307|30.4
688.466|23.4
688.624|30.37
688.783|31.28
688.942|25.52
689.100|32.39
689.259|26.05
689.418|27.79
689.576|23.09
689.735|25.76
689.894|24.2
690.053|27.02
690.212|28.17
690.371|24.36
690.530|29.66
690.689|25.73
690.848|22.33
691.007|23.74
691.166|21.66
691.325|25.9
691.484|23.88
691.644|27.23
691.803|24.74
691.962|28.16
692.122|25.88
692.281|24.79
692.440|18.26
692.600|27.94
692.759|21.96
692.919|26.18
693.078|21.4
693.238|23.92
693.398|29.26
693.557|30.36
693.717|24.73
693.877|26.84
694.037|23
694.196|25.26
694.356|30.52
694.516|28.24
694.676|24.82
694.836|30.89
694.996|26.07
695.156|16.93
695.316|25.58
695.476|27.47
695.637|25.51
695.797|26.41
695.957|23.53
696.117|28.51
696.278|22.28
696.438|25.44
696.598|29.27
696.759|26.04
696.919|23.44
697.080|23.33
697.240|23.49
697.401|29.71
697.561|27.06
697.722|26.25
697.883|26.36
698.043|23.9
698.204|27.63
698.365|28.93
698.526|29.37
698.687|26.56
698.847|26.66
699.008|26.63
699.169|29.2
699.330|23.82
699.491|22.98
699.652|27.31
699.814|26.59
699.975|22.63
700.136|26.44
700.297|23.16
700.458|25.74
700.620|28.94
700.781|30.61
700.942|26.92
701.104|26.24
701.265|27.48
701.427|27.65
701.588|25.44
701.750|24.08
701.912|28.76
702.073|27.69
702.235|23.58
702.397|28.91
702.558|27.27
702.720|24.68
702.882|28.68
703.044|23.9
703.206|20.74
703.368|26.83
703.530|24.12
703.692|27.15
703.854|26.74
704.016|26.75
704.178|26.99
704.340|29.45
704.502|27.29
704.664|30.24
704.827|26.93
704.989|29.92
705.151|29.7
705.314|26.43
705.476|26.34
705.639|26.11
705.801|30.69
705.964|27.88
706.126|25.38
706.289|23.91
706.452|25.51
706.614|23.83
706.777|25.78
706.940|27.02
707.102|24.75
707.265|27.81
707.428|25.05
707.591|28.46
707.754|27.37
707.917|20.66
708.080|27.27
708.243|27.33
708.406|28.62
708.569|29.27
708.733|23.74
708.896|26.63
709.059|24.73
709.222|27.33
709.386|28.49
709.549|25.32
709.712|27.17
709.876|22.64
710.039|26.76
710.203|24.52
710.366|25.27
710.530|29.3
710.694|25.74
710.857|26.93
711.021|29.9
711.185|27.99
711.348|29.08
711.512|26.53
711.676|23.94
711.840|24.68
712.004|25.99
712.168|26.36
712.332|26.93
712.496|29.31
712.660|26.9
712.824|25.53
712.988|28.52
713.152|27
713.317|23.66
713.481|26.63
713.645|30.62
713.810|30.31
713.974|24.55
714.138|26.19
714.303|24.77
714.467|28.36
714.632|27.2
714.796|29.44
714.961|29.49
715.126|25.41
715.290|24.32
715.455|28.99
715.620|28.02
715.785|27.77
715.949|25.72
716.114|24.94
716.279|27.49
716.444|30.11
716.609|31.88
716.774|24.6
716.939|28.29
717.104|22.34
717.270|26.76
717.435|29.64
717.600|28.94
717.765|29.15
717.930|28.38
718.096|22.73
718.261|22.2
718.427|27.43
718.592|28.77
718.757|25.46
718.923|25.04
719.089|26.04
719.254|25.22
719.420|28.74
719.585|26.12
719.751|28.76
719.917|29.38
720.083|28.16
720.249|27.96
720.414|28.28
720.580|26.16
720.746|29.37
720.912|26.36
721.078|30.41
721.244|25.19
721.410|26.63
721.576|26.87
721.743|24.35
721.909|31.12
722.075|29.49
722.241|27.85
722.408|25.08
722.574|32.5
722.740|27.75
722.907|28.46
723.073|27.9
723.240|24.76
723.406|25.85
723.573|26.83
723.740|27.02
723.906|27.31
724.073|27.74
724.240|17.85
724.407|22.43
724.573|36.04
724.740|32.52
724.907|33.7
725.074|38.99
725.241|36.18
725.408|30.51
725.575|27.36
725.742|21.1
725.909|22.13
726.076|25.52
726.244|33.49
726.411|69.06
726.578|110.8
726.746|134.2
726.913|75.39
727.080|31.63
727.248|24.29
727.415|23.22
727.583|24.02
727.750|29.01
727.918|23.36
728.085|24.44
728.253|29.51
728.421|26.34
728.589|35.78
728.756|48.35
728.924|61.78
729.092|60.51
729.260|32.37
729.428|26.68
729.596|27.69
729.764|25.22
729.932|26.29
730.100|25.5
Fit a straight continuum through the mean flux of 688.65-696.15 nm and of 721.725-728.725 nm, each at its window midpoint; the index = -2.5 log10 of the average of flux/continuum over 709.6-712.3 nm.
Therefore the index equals 0.17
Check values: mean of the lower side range 25.8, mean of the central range 26.4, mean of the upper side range 34.8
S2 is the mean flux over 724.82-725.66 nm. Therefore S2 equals 33.3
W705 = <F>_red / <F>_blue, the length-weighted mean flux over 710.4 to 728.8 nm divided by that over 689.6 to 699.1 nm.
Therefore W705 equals 1.17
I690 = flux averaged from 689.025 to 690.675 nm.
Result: 26.8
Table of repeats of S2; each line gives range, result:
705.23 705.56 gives 26.3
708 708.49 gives 27.8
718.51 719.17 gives 26.3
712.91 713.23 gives 27.8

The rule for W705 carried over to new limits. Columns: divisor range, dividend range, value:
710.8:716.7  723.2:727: 1.49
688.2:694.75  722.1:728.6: 1.35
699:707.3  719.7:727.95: 1.26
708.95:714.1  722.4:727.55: 1.39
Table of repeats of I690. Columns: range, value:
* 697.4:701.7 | 26.6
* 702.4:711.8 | 26.6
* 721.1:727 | 36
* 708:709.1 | 26.9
